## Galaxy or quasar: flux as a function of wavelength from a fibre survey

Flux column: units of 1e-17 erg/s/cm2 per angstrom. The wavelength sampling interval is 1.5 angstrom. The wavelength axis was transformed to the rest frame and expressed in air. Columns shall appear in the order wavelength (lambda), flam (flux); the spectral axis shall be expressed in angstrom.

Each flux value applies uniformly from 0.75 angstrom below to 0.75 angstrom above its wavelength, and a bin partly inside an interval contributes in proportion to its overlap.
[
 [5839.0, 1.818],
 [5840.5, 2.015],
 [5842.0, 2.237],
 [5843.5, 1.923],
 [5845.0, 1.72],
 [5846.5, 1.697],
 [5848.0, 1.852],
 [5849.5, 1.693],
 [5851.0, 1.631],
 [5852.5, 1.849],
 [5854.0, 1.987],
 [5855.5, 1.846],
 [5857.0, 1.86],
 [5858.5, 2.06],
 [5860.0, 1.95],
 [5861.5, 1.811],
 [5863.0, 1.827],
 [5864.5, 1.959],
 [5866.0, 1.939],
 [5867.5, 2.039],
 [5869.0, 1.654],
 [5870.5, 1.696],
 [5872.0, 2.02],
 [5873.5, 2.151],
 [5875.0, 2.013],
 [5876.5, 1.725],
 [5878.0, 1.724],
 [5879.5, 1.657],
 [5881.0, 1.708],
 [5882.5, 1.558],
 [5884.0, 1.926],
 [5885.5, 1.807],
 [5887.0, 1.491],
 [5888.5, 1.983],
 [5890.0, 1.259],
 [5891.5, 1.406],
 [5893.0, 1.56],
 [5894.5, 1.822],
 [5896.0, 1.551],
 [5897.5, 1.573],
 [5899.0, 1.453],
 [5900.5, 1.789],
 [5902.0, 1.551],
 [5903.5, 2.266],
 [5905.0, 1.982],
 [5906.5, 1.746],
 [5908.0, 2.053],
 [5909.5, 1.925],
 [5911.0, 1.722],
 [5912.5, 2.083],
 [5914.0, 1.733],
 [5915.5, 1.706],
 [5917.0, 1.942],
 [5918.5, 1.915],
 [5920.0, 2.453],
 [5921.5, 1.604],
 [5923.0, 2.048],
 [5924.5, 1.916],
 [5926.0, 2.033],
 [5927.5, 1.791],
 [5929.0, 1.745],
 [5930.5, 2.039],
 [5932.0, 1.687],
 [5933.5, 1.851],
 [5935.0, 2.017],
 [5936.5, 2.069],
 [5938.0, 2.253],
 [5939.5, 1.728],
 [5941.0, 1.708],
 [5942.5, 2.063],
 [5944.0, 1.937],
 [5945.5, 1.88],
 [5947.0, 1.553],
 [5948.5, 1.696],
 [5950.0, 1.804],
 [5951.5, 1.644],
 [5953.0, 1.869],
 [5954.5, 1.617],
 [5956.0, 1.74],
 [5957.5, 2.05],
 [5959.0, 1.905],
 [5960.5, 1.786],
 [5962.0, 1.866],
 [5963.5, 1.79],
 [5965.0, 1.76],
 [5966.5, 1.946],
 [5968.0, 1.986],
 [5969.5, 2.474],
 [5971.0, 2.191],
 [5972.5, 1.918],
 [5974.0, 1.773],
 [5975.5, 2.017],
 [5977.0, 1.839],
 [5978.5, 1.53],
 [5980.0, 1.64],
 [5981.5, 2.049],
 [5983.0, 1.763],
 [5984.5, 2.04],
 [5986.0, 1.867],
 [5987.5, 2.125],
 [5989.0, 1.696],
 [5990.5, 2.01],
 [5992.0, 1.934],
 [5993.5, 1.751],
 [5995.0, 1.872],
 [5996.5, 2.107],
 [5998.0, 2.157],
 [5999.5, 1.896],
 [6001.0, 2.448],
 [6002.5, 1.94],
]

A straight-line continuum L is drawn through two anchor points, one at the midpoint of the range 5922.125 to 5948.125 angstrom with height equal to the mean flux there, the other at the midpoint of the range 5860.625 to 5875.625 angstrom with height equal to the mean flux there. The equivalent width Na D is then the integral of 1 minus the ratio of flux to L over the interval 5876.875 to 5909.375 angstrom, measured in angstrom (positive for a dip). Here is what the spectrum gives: 3.3 angstrom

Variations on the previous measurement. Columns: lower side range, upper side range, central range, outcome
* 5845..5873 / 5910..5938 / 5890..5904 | 1.9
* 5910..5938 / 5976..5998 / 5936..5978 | 0.3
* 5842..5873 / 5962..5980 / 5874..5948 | 2.8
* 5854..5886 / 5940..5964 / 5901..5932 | -1.3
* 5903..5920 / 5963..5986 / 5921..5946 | 0.3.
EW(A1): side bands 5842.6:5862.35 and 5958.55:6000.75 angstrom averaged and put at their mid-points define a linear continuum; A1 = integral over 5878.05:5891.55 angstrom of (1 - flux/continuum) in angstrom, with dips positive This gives 1.5 angstrom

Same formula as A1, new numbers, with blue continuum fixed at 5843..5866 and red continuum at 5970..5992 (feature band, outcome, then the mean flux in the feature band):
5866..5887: 0.5 angstrom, 1.81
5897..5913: 0.3 angstrom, 1.83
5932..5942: -0.2 angstrom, 1.92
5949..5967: 0.7 angstrom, 1.81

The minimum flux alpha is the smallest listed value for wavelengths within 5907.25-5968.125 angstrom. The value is 1.553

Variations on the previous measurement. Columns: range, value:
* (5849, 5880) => 1.631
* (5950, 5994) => 1.53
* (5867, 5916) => 1.259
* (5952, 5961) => 1.617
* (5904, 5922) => 1.604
